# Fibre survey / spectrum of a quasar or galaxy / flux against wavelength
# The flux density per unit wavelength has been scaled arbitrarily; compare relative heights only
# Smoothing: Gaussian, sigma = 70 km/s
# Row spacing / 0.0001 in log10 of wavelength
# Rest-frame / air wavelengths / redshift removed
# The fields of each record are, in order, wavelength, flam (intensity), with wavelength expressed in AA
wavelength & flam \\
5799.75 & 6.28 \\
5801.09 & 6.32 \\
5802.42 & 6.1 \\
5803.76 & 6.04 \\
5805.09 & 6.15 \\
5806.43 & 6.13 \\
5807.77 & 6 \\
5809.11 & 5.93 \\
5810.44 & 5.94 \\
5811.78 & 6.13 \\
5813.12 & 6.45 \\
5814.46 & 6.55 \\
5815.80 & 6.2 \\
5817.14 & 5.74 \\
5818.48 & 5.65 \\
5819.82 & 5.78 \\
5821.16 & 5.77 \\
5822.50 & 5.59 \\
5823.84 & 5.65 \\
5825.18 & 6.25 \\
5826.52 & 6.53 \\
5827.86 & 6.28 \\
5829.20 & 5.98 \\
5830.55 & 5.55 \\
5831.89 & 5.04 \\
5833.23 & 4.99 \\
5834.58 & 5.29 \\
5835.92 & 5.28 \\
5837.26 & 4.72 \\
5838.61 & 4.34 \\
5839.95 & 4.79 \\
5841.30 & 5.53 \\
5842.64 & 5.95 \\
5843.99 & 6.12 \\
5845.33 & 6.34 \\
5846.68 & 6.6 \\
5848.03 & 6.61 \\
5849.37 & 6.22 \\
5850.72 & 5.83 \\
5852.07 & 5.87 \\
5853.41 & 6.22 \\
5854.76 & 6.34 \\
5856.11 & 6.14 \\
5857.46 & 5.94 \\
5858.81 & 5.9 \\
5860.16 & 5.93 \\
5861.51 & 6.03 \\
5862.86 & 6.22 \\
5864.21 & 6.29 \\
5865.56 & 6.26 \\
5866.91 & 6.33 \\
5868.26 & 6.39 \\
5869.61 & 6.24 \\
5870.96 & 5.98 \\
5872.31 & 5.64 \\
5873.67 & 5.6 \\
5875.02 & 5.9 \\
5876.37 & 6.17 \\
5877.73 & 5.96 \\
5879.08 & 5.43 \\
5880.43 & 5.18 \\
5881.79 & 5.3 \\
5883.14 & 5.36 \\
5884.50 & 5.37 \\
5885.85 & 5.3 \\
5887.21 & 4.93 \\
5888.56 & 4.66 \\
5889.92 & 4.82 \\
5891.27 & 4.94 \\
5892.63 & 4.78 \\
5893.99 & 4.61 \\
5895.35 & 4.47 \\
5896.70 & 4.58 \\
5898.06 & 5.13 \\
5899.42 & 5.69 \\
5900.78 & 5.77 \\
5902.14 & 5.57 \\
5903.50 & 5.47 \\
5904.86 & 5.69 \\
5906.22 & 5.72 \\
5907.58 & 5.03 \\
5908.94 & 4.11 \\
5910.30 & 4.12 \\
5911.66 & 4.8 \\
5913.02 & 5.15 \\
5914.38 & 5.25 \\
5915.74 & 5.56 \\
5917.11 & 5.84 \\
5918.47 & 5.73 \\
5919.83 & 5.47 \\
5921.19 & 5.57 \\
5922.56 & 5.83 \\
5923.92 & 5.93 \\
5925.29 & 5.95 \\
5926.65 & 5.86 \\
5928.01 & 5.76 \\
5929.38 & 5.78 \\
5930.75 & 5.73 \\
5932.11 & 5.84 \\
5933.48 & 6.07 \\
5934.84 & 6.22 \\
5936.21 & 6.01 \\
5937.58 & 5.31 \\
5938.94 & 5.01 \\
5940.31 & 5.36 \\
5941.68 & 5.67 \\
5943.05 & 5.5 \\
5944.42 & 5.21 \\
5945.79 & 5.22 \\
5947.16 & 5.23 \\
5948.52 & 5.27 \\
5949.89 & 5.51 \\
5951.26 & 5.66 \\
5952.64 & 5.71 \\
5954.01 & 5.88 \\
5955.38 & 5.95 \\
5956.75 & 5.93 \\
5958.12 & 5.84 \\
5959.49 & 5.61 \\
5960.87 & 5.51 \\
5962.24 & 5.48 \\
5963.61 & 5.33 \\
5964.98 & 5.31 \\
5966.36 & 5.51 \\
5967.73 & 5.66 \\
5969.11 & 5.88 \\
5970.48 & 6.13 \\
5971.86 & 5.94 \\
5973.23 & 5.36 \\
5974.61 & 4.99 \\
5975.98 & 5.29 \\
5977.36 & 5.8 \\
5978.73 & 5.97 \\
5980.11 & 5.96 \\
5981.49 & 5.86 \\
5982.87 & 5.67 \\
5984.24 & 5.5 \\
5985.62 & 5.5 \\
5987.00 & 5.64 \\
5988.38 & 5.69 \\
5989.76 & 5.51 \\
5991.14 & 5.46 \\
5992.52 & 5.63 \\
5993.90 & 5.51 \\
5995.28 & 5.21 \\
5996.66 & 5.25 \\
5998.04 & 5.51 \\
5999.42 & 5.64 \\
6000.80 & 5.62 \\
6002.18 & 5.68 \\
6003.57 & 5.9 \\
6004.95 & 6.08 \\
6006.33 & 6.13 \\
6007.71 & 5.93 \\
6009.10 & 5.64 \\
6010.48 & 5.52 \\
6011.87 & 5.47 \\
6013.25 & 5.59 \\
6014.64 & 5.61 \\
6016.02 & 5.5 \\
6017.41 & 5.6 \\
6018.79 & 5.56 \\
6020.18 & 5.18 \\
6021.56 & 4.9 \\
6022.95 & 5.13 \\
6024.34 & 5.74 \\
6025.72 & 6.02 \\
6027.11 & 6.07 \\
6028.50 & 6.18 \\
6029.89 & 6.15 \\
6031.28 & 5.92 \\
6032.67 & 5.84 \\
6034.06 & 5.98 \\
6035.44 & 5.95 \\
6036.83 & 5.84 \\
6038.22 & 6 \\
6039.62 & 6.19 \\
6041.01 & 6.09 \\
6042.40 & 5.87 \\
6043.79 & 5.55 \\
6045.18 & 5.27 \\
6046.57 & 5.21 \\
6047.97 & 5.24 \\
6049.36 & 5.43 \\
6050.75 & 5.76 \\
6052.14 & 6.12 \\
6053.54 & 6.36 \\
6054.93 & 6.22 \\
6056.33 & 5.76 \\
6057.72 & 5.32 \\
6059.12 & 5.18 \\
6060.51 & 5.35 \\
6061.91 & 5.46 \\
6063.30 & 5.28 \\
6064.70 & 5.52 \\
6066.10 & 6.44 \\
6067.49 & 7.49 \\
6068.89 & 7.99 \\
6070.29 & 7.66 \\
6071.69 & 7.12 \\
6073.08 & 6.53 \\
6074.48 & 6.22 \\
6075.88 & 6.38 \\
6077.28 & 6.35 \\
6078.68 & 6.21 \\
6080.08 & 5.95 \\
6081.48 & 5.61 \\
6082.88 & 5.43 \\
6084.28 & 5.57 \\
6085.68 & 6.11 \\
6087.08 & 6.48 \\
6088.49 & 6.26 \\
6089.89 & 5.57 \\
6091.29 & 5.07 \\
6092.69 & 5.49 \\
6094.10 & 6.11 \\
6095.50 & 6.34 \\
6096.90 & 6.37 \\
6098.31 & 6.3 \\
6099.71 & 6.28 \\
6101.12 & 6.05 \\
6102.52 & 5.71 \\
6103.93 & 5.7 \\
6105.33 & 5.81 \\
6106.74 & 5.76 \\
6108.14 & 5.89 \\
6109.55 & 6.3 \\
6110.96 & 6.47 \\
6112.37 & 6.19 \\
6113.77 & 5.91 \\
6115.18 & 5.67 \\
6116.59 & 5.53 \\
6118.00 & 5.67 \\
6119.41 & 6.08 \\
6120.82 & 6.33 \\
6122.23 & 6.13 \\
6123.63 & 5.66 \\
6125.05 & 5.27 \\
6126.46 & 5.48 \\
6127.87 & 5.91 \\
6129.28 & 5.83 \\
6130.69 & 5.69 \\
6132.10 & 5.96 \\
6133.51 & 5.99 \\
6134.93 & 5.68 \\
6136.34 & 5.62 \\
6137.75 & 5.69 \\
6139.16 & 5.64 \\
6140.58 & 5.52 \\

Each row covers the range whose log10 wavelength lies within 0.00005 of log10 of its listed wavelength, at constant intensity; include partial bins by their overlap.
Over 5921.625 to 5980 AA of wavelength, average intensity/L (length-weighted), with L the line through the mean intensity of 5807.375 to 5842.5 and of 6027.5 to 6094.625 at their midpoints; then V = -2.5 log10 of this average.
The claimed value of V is 0.04 mag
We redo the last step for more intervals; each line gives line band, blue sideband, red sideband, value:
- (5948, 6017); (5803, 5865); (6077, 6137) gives 0.05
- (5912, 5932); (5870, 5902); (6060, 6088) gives -0.04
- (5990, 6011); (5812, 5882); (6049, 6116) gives 0.06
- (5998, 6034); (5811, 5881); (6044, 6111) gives 0.05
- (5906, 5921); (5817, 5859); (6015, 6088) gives 0.13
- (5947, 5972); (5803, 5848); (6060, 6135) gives 0.05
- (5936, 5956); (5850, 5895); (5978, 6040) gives 0.04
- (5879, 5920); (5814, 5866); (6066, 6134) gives 0.15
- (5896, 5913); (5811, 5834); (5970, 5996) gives 0.12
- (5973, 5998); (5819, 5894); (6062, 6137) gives 0.06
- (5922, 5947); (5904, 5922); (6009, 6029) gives -0.07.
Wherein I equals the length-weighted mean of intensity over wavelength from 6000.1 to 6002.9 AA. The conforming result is 5.64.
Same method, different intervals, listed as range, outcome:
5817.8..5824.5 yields 5.69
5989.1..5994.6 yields 5.53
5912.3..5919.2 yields 5.5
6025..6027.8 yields 6.05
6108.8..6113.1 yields 6.31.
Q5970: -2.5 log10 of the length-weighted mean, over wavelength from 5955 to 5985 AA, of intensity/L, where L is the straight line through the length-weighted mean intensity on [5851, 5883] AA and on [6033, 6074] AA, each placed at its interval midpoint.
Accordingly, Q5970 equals 0.06 mag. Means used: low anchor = 5.96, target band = 5.66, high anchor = 6.01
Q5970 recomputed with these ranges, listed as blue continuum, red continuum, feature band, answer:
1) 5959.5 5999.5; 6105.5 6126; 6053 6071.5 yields -0.07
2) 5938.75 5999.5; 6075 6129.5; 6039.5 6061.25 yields 0.02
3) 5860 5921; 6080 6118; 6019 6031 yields 0.01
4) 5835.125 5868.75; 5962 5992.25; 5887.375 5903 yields 0.16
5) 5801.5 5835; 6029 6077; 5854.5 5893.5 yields 0.05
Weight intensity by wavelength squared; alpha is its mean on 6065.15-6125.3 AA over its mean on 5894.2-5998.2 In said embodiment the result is 1.17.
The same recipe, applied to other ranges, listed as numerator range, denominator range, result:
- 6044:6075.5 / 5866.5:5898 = 1.19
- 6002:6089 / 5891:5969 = 1.13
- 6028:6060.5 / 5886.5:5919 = 1.19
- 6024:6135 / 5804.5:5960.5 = 1.13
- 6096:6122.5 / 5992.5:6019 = 1.10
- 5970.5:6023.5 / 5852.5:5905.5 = 1.04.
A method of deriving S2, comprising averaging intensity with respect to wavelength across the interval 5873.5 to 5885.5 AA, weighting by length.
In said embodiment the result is 5.58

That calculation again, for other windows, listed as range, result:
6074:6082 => 6.13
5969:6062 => 5.68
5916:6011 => 5.65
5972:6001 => 5.56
